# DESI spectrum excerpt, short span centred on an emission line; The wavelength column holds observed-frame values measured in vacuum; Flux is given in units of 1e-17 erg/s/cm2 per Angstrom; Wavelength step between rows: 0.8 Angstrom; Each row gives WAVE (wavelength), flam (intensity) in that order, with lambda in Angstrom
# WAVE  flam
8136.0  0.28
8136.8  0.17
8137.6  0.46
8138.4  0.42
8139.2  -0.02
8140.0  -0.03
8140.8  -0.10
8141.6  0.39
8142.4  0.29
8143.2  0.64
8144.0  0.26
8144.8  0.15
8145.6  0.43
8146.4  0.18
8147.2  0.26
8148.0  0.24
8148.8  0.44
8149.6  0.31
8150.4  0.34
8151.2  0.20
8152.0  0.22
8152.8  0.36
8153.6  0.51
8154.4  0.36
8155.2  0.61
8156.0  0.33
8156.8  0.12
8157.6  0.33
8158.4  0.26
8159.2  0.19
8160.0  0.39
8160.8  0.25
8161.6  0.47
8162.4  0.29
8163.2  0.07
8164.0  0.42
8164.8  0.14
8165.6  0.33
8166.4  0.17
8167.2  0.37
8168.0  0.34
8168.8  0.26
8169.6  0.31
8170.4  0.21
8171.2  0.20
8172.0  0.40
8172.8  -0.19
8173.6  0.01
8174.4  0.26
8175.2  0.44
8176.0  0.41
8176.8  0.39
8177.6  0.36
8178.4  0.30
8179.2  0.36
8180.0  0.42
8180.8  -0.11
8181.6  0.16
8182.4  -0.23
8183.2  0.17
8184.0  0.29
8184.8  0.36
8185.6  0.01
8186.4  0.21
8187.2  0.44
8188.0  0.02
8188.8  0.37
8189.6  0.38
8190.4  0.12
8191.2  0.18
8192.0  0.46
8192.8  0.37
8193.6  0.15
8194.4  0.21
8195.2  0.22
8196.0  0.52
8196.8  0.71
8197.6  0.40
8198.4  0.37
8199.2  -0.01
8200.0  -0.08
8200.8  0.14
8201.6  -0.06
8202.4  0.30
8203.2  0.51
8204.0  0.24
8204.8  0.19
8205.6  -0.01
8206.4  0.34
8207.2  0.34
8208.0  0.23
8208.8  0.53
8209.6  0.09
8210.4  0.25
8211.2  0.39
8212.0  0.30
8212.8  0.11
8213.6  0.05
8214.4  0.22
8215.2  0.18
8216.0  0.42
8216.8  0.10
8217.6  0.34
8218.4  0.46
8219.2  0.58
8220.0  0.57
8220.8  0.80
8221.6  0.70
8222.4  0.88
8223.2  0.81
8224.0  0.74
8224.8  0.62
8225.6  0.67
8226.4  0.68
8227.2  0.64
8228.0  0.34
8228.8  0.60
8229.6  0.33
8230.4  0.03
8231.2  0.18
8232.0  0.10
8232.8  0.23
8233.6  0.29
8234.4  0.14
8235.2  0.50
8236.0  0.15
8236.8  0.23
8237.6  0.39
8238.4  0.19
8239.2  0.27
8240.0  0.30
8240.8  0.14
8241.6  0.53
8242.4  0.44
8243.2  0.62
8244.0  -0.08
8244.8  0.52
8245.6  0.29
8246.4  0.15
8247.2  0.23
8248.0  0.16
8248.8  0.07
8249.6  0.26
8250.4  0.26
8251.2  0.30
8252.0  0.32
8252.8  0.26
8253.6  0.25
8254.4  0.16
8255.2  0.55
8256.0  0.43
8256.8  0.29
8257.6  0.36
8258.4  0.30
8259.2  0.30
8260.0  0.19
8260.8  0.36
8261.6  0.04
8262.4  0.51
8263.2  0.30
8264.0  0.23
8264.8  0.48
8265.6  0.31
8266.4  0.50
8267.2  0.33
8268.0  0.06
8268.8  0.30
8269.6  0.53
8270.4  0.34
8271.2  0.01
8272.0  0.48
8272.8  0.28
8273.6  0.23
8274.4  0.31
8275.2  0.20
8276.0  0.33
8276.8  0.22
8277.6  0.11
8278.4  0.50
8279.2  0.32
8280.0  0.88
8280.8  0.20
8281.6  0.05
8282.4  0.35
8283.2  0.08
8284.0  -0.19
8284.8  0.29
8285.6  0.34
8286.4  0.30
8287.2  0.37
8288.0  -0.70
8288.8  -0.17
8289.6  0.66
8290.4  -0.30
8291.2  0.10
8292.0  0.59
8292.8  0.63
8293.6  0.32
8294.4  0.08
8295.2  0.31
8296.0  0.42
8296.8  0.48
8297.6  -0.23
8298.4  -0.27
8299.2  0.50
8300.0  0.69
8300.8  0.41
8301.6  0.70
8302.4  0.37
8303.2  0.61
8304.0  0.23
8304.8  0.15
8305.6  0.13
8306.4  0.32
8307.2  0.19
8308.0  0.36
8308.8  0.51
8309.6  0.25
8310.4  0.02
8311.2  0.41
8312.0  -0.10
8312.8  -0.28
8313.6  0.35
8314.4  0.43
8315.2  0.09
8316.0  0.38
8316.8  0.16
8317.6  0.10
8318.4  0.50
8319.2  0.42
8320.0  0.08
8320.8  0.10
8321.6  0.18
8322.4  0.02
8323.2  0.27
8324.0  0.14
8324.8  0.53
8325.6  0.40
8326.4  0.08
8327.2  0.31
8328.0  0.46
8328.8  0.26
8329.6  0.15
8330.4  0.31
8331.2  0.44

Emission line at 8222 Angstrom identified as H-gamma 4340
